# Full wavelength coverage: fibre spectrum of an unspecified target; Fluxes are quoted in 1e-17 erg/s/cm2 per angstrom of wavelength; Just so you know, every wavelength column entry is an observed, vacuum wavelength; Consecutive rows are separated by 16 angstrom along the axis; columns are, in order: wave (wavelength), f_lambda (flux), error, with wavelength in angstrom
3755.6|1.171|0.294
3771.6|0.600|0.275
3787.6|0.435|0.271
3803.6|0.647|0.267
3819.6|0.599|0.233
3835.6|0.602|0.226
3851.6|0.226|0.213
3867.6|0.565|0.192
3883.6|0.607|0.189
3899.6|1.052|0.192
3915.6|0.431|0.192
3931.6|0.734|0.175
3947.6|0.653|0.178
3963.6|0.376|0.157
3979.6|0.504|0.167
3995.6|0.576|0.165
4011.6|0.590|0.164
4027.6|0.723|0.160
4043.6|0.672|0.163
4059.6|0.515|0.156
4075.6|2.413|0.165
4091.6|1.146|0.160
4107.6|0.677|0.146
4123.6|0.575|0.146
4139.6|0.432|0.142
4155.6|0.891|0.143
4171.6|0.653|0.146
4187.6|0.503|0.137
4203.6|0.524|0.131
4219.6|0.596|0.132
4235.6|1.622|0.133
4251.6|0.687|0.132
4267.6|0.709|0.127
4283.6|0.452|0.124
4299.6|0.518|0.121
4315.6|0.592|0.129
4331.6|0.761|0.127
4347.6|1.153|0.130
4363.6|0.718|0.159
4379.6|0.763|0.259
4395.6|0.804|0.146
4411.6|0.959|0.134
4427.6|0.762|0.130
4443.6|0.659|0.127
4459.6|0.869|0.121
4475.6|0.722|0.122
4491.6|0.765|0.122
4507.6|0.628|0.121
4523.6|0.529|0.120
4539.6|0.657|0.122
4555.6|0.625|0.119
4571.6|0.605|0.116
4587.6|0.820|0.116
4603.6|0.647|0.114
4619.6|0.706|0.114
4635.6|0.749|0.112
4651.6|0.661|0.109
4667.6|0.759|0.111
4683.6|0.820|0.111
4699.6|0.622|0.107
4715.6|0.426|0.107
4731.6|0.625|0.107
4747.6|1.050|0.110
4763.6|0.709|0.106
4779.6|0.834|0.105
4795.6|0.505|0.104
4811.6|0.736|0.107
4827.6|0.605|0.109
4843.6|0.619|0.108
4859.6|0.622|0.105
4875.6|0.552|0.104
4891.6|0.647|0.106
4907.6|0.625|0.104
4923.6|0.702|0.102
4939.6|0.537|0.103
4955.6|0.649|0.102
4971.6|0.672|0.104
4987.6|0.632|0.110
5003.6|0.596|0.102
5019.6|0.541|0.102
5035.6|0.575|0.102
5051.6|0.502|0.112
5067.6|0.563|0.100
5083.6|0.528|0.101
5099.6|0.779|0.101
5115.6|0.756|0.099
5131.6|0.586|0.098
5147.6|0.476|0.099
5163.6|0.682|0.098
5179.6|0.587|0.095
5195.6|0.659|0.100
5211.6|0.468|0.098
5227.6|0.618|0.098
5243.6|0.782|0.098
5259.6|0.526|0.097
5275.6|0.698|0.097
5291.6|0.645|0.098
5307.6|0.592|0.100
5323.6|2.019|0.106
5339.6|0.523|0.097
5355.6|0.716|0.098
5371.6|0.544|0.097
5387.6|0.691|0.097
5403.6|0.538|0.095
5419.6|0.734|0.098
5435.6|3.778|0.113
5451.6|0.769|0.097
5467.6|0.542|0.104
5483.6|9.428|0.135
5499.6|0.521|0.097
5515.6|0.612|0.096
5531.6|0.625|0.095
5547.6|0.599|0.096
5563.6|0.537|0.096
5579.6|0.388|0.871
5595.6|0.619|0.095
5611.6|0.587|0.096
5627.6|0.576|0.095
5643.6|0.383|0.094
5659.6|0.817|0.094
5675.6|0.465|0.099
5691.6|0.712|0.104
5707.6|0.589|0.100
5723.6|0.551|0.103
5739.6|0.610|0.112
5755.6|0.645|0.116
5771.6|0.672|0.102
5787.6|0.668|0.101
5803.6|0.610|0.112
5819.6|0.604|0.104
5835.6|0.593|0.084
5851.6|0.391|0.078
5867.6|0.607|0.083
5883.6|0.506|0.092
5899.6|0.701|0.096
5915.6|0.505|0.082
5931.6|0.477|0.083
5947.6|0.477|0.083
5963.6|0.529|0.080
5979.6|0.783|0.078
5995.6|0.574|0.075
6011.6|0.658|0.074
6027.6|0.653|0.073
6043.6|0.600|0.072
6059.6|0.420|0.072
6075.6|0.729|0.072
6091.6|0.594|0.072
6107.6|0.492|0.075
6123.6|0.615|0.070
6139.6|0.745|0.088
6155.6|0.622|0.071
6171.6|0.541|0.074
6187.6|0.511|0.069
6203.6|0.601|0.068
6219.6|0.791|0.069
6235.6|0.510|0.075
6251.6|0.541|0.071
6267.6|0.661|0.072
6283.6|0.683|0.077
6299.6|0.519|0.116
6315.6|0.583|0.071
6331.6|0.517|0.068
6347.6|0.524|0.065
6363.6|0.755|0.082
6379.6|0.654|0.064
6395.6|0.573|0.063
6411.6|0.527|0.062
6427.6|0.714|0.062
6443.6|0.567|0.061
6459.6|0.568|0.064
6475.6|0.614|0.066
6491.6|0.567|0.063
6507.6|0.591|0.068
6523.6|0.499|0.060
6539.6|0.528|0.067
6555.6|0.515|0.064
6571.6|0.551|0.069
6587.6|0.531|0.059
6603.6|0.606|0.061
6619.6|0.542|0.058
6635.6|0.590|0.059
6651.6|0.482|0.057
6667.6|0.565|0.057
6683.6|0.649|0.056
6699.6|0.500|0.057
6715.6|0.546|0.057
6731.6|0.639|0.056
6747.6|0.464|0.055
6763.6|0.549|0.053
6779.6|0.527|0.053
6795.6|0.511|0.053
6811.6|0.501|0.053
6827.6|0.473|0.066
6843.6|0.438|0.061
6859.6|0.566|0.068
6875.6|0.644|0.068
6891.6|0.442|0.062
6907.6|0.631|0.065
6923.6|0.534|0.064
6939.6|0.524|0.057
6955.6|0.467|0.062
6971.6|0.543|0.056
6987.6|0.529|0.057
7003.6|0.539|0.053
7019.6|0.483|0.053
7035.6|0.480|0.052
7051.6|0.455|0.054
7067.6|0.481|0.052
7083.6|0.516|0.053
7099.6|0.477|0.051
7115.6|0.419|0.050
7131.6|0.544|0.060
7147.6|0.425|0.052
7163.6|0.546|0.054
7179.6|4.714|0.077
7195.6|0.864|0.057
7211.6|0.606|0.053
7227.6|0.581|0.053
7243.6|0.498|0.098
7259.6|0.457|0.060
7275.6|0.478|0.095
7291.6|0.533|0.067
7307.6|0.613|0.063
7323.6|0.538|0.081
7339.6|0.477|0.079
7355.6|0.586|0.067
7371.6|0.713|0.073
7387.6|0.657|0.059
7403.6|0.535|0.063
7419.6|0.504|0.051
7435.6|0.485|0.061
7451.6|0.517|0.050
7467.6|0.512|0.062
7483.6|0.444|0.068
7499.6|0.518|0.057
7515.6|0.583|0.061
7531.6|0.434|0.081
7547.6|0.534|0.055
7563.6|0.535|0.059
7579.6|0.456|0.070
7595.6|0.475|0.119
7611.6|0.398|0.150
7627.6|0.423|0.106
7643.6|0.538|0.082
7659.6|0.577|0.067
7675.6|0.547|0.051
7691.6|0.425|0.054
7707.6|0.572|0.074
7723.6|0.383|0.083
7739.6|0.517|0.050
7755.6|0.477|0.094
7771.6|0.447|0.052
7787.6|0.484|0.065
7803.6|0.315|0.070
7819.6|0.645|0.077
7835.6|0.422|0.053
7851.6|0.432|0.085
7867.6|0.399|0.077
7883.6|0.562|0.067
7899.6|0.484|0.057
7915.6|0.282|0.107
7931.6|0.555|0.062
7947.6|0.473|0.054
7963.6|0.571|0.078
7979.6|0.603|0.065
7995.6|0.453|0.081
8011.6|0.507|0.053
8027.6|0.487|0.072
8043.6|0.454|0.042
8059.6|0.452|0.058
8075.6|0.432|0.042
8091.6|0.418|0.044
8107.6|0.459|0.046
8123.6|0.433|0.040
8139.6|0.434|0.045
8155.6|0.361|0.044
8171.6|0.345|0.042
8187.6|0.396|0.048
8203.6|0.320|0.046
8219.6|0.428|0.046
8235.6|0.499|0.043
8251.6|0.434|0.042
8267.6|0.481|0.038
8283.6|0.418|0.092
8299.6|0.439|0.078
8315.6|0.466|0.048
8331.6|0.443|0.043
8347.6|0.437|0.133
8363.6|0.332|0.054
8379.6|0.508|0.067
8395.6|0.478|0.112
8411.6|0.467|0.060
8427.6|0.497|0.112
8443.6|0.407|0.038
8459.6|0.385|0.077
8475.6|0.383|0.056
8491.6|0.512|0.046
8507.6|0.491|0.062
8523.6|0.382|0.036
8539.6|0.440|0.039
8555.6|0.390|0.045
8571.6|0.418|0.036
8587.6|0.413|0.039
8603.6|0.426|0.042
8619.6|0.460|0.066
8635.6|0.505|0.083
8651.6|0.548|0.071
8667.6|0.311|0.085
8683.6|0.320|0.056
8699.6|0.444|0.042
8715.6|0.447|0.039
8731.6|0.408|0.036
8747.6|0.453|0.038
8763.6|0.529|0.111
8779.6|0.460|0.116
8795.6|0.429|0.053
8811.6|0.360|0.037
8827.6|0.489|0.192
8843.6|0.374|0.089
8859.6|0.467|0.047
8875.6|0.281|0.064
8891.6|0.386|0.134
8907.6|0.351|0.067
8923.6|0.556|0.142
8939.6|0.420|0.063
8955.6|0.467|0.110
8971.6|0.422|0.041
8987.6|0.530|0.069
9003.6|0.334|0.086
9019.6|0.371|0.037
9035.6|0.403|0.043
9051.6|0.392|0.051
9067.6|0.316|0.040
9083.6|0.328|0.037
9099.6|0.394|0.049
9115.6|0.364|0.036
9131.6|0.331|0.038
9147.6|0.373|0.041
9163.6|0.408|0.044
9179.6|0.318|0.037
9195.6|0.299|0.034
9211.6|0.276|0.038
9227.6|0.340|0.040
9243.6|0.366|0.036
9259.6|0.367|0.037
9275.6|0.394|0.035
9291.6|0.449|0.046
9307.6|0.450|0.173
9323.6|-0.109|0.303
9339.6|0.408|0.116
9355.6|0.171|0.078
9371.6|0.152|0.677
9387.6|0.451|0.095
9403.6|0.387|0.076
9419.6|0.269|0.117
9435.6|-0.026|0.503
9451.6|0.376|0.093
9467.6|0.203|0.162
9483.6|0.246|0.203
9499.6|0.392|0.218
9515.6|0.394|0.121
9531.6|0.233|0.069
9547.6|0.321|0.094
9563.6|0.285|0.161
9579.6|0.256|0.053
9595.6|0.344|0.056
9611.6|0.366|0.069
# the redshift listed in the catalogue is 0.095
